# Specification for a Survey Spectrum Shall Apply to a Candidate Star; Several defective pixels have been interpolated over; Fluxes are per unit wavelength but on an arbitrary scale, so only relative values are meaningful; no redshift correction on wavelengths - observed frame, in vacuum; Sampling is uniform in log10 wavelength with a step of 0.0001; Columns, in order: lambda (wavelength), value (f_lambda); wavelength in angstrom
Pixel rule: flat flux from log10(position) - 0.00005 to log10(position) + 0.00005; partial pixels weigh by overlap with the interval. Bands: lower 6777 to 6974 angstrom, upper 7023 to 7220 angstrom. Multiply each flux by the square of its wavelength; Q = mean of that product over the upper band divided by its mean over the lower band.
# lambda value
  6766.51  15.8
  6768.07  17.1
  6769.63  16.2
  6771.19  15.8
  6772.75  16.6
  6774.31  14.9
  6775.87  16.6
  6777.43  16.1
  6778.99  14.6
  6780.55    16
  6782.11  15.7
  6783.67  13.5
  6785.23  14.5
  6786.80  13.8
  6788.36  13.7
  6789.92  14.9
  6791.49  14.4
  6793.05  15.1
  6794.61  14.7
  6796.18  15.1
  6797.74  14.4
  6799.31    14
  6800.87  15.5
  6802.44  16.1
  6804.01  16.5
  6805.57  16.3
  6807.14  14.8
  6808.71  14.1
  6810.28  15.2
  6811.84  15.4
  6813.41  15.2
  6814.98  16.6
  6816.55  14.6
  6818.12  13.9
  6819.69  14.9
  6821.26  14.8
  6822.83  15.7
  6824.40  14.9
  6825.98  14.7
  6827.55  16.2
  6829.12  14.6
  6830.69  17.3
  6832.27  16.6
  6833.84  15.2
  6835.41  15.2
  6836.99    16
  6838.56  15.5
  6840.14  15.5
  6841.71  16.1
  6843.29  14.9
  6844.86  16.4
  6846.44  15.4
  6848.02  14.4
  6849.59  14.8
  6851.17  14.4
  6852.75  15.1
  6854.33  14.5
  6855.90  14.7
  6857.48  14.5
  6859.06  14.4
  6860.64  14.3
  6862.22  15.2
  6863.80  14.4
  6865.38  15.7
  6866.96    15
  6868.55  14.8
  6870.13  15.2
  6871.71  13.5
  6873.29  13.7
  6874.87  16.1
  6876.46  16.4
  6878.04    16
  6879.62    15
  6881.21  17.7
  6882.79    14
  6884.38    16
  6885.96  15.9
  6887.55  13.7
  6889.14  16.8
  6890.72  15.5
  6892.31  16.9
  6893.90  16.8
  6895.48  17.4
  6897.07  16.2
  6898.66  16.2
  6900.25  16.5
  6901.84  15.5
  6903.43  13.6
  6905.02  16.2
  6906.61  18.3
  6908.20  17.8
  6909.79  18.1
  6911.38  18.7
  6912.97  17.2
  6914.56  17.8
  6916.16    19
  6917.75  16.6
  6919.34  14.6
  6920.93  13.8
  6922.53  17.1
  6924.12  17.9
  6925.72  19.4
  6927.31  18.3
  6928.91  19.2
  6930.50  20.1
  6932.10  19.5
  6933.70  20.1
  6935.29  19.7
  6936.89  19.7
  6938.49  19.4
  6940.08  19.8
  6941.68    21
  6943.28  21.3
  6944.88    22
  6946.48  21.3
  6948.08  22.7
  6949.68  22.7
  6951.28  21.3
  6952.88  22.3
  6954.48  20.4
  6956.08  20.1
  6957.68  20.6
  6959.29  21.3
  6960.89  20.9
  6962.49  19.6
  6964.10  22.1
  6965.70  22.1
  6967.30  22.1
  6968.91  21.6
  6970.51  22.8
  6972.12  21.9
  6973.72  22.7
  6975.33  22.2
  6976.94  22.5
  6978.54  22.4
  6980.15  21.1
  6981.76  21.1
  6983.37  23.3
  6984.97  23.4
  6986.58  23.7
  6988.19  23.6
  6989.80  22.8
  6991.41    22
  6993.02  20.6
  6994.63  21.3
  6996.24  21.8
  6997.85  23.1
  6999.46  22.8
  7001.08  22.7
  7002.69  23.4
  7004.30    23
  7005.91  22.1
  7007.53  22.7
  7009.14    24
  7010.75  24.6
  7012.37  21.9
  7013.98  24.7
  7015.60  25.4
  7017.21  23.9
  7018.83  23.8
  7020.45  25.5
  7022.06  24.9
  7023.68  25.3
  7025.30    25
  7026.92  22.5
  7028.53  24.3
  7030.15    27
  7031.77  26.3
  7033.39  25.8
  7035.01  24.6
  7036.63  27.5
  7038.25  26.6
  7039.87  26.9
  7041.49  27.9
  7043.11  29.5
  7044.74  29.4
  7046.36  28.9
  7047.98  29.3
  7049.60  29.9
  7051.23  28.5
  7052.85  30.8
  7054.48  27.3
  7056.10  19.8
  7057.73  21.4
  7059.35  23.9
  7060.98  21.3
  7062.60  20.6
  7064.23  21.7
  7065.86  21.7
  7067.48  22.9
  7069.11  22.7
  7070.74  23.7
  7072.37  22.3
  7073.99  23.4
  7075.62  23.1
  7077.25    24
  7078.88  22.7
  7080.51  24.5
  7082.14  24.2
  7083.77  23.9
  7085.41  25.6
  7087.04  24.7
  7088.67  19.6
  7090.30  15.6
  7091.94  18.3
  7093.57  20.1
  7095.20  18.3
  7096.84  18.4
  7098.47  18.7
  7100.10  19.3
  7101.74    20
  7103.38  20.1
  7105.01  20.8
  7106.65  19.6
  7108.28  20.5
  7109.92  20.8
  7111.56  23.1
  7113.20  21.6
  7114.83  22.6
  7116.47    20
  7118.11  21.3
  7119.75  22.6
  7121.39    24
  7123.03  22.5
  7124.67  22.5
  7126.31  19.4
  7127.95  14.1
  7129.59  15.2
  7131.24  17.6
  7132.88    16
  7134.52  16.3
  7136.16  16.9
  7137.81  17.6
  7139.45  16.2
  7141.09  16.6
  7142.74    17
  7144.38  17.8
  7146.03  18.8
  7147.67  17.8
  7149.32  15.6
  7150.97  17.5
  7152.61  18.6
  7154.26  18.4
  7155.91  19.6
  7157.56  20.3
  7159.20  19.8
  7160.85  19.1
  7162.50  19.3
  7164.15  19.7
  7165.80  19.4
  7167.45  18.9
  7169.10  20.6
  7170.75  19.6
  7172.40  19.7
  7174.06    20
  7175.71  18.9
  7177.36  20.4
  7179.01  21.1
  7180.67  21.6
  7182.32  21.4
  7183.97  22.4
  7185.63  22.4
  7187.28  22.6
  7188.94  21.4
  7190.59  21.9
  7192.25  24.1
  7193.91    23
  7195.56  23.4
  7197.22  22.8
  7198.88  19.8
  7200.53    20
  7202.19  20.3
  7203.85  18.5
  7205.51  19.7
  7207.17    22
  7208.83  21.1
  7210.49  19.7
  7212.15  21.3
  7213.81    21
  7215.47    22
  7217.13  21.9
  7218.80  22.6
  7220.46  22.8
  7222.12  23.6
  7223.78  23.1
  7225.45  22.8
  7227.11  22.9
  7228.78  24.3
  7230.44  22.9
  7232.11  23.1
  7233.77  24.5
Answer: 1.37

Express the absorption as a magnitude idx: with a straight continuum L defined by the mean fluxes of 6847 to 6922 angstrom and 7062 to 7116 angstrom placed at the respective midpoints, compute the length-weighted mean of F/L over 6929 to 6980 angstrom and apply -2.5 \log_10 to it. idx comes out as -0.196 mag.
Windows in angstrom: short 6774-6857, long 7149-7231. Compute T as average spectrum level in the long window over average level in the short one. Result 1.38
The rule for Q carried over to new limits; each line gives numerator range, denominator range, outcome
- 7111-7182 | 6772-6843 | 1.39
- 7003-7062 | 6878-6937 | 1.54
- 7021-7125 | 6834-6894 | 1.63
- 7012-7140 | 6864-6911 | 1.50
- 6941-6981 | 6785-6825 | 1.51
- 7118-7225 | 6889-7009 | 1.06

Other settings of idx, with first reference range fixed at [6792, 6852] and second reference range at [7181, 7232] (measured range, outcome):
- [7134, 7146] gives 0.22 mag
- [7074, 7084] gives -0.20 mag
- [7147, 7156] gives 0.18 mag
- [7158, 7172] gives 0.09 mag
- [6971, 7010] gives -0.23 mag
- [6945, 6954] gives -0.25 mag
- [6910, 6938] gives -0.07 mag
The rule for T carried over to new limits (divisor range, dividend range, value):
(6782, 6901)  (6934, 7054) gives 1.54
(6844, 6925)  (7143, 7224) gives 1.30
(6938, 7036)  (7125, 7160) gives 0.77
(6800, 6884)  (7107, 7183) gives 1.27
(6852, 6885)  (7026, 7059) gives 1.77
